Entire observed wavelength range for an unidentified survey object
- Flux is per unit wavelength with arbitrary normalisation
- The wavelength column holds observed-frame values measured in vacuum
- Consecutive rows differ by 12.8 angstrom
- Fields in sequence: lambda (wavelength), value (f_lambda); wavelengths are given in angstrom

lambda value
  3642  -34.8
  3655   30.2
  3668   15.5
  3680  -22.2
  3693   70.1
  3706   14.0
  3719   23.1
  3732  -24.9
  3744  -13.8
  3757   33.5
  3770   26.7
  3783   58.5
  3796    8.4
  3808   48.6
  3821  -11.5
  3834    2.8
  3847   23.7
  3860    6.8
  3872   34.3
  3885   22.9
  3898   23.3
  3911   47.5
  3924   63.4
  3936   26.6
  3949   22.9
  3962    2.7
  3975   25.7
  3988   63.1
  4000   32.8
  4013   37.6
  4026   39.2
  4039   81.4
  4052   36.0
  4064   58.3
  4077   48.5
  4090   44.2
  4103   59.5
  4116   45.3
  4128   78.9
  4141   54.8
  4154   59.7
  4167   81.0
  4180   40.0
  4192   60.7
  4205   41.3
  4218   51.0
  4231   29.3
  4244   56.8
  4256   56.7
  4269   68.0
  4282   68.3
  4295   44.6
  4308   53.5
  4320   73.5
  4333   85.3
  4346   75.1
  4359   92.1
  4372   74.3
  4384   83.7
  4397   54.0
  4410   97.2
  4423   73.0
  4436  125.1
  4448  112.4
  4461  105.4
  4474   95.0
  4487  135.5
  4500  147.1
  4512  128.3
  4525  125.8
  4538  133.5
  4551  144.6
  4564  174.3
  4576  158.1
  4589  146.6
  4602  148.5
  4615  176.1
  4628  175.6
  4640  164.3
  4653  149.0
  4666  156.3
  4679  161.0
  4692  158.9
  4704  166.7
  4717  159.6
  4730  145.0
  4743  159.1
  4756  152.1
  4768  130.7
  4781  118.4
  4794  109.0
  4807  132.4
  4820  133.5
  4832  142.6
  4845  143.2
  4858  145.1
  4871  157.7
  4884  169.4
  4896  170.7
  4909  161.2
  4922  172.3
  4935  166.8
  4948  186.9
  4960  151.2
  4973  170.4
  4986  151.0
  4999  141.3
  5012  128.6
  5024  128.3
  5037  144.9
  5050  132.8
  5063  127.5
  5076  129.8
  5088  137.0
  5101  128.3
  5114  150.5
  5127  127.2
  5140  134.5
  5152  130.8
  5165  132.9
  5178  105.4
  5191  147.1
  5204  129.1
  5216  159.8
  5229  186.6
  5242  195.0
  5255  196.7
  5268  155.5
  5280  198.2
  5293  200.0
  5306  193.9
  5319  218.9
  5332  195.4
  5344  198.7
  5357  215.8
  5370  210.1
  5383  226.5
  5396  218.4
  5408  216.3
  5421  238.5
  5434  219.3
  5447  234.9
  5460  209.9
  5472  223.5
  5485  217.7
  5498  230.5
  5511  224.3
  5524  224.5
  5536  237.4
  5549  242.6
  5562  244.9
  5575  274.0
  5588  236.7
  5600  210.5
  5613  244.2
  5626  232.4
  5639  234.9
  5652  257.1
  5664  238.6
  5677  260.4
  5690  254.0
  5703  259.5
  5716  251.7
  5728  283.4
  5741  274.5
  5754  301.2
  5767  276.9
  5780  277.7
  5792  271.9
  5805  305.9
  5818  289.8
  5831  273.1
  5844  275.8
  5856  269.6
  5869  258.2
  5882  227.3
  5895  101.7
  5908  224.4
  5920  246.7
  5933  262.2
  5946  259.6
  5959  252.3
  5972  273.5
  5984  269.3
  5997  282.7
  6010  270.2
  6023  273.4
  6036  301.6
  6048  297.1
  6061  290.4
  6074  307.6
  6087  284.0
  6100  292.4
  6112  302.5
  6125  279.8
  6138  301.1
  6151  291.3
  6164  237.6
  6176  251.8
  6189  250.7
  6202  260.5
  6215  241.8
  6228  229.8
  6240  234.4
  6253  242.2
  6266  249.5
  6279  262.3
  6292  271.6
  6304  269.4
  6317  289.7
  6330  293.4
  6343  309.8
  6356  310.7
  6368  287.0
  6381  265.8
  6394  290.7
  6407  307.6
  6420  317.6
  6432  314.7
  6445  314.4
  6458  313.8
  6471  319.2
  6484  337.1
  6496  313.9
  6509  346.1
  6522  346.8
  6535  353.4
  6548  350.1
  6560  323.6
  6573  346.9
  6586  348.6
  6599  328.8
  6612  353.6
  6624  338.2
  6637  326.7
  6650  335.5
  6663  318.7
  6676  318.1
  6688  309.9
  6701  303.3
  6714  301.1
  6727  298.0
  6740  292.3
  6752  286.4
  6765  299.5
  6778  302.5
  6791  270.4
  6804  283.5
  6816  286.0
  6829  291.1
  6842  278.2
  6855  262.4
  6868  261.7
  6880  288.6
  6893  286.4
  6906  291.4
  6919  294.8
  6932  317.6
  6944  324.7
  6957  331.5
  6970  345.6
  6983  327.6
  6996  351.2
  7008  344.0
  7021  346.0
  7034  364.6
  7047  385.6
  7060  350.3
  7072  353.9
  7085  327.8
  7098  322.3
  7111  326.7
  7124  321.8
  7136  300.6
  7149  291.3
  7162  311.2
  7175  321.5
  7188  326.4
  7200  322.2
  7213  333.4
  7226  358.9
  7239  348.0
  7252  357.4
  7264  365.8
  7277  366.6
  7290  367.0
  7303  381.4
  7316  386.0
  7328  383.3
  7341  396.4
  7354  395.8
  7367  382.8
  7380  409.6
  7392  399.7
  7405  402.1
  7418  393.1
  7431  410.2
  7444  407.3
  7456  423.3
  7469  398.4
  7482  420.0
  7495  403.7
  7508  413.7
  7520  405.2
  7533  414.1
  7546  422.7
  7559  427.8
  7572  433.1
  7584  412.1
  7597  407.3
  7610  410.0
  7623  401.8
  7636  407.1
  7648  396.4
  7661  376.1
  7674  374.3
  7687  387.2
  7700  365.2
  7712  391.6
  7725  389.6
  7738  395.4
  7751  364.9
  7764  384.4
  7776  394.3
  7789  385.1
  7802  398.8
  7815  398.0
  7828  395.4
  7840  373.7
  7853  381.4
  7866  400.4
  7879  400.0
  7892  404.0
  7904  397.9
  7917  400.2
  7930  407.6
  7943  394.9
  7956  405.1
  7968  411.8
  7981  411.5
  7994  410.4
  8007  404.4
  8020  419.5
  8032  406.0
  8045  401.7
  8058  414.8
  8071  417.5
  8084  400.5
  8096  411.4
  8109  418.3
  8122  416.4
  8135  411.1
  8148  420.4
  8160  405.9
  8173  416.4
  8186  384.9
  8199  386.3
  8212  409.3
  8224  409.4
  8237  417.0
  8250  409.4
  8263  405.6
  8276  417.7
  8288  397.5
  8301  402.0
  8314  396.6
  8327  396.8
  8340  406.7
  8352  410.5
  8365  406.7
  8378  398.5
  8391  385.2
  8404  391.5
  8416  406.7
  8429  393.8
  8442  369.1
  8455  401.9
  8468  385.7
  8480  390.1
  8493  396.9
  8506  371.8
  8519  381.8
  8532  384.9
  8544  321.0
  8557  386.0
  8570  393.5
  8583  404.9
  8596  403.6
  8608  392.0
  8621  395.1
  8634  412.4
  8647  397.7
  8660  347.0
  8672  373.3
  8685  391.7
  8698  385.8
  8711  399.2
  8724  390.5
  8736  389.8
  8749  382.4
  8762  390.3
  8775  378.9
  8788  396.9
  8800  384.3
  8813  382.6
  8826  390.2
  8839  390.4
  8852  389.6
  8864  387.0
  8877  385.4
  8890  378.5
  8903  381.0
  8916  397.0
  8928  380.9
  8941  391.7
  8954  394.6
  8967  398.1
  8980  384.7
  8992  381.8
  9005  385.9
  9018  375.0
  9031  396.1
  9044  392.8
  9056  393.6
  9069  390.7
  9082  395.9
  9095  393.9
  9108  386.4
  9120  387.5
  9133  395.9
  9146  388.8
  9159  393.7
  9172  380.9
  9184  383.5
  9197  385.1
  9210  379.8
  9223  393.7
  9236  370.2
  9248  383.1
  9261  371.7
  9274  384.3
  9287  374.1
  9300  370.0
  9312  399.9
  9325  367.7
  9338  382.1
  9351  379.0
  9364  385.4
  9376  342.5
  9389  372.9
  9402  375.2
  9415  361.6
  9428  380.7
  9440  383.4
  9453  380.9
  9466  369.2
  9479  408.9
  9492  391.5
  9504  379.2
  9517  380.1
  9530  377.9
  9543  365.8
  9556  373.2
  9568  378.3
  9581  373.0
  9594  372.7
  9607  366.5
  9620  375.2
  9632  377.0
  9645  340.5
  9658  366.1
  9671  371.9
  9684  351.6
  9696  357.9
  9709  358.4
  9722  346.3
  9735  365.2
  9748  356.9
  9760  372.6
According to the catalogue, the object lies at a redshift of 0.000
